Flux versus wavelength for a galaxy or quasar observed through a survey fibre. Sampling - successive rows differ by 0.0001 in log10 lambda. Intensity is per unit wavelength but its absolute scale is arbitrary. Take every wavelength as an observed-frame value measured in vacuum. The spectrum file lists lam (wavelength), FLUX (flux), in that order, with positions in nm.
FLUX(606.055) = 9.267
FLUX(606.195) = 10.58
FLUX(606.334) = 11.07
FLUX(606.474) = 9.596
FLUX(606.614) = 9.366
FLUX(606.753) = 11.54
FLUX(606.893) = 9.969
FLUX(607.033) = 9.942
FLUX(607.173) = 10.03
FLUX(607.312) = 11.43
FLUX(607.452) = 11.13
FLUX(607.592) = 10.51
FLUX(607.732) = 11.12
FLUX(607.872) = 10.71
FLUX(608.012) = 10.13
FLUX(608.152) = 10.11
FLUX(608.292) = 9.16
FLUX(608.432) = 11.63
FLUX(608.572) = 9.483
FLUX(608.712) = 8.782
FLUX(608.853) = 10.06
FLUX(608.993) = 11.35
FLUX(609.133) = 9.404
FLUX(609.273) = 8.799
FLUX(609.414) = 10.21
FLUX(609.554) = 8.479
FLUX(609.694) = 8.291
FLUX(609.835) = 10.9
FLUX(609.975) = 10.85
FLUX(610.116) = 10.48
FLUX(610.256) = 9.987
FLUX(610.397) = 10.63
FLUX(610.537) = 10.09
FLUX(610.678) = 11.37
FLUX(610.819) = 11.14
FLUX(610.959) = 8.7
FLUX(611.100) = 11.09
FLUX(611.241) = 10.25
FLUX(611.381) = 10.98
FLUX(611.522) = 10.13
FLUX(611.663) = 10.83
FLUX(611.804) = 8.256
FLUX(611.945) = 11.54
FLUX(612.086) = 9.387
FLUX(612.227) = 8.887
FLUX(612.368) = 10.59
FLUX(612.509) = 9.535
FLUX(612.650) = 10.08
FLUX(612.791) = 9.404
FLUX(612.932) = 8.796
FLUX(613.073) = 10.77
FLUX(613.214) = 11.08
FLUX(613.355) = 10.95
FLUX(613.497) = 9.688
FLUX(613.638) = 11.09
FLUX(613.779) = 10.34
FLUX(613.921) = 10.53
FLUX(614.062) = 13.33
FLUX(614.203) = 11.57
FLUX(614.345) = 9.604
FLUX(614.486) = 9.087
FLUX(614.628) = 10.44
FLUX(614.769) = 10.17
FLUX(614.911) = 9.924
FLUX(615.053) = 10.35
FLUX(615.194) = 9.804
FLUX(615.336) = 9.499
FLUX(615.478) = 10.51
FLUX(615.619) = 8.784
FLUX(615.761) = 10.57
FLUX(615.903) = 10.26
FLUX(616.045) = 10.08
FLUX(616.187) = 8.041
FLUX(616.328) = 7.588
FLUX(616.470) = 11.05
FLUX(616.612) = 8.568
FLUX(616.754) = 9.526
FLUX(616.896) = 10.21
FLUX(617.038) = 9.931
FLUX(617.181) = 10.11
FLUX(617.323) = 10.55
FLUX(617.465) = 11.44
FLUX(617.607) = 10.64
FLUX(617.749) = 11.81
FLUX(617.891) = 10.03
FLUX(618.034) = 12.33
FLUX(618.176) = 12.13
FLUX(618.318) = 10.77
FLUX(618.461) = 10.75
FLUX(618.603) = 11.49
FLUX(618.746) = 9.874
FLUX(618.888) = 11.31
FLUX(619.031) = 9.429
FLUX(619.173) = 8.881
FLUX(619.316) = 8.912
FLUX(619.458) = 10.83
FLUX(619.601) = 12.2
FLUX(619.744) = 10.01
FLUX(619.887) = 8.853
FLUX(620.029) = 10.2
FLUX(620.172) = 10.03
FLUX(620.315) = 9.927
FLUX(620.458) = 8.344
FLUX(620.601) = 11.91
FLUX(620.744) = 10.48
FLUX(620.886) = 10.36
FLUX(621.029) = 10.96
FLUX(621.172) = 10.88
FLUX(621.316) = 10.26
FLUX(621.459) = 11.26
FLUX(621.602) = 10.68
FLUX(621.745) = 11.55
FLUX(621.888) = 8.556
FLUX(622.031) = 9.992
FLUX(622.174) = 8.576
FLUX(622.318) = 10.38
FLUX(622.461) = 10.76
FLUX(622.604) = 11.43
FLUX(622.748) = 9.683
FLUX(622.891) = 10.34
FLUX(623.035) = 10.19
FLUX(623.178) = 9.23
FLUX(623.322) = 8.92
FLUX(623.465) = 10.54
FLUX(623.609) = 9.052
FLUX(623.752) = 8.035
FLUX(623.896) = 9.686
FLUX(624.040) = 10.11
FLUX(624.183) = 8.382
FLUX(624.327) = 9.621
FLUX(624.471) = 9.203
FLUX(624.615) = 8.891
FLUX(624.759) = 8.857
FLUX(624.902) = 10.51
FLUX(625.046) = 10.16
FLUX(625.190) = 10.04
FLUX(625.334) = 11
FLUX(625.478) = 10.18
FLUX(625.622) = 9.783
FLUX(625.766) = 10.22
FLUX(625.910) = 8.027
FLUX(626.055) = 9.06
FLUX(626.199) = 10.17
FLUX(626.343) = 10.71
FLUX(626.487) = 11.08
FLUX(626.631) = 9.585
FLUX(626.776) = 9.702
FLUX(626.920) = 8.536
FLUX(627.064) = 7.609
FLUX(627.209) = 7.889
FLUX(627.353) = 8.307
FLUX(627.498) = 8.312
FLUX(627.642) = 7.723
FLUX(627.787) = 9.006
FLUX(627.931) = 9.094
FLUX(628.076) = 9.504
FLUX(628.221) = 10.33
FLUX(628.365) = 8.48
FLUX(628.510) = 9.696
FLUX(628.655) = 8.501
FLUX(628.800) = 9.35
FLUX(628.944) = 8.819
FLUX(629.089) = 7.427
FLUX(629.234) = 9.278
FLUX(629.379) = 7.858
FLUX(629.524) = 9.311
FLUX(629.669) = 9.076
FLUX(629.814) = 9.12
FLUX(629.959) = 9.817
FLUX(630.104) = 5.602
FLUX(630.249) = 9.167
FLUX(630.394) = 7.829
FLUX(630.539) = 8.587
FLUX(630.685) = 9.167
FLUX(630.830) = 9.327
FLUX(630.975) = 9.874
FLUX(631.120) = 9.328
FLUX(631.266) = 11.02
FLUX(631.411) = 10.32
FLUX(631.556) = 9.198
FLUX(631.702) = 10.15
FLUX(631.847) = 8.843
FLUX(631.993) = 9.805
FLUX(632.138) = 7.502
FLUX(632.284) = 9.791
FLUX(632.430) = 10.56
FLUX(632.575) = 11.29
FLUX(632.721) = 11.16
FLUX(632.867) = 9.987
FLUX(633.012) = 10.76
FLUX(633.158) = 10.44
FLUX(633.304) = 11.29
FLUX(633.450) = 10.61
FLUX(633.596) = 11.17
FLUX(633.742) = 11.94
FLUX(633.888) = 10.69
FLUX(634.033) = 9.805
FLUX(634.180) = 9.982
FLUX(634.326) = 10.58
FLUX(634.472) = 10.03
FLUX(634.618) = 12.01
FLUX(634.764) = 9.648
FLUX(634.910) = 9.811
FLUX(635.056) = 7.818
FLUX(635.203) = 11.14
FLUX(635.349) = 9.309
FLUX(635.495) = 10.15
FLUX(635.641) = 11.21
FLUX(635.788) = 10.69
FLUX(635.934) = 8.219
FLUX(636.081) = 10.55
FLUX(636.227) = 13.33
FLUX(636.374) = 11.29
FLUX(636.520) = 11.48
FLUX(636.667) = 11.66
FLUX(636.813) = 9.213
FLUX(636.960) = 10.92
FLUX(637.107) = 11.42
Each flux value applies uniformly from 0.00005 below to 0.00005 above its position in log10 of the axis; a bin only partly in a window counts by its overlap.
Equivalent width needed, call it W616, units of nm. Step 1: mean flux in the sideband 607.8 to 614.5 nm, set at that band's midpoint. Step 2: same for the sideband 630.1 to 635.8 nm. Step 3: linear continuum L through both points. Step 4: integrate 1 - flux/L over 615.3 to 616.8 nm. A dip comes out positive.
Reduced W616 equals 0.096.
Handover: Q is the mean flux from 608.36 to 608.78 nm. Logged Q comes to 9.97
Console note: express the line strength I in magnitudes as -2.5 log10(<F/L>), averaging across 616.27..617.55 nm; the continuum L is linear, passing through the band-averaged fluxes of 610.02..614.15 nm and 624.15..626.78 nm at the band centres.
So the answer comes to 0.02 mag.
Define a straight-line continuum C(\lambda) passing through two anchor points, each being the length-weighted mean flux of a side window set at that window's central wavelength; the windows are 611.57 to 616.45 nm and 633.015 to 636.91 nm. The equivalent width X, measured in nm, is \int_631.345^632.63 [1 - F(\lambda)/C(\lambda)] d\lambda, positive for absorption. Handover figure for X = 0.10 nm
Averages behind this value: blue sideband 10.1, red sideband 10.5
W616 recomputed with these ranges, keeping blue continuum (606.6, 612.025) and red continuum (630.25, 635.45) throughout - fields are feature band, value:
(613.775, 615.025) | -0.046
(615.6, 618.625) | -0.045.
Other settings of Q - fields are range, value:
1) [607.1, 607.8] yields 10.8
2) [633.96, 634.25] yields 9.89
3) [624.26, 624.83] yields 9.13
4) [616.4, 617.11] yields 9.84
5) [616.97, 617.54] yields 10.5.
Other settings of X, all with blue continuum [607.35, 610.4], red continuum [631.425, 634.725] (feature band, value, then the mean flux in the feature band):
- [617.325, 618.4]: -0.11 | 11.3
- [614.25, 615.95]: 0.04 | 9.93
